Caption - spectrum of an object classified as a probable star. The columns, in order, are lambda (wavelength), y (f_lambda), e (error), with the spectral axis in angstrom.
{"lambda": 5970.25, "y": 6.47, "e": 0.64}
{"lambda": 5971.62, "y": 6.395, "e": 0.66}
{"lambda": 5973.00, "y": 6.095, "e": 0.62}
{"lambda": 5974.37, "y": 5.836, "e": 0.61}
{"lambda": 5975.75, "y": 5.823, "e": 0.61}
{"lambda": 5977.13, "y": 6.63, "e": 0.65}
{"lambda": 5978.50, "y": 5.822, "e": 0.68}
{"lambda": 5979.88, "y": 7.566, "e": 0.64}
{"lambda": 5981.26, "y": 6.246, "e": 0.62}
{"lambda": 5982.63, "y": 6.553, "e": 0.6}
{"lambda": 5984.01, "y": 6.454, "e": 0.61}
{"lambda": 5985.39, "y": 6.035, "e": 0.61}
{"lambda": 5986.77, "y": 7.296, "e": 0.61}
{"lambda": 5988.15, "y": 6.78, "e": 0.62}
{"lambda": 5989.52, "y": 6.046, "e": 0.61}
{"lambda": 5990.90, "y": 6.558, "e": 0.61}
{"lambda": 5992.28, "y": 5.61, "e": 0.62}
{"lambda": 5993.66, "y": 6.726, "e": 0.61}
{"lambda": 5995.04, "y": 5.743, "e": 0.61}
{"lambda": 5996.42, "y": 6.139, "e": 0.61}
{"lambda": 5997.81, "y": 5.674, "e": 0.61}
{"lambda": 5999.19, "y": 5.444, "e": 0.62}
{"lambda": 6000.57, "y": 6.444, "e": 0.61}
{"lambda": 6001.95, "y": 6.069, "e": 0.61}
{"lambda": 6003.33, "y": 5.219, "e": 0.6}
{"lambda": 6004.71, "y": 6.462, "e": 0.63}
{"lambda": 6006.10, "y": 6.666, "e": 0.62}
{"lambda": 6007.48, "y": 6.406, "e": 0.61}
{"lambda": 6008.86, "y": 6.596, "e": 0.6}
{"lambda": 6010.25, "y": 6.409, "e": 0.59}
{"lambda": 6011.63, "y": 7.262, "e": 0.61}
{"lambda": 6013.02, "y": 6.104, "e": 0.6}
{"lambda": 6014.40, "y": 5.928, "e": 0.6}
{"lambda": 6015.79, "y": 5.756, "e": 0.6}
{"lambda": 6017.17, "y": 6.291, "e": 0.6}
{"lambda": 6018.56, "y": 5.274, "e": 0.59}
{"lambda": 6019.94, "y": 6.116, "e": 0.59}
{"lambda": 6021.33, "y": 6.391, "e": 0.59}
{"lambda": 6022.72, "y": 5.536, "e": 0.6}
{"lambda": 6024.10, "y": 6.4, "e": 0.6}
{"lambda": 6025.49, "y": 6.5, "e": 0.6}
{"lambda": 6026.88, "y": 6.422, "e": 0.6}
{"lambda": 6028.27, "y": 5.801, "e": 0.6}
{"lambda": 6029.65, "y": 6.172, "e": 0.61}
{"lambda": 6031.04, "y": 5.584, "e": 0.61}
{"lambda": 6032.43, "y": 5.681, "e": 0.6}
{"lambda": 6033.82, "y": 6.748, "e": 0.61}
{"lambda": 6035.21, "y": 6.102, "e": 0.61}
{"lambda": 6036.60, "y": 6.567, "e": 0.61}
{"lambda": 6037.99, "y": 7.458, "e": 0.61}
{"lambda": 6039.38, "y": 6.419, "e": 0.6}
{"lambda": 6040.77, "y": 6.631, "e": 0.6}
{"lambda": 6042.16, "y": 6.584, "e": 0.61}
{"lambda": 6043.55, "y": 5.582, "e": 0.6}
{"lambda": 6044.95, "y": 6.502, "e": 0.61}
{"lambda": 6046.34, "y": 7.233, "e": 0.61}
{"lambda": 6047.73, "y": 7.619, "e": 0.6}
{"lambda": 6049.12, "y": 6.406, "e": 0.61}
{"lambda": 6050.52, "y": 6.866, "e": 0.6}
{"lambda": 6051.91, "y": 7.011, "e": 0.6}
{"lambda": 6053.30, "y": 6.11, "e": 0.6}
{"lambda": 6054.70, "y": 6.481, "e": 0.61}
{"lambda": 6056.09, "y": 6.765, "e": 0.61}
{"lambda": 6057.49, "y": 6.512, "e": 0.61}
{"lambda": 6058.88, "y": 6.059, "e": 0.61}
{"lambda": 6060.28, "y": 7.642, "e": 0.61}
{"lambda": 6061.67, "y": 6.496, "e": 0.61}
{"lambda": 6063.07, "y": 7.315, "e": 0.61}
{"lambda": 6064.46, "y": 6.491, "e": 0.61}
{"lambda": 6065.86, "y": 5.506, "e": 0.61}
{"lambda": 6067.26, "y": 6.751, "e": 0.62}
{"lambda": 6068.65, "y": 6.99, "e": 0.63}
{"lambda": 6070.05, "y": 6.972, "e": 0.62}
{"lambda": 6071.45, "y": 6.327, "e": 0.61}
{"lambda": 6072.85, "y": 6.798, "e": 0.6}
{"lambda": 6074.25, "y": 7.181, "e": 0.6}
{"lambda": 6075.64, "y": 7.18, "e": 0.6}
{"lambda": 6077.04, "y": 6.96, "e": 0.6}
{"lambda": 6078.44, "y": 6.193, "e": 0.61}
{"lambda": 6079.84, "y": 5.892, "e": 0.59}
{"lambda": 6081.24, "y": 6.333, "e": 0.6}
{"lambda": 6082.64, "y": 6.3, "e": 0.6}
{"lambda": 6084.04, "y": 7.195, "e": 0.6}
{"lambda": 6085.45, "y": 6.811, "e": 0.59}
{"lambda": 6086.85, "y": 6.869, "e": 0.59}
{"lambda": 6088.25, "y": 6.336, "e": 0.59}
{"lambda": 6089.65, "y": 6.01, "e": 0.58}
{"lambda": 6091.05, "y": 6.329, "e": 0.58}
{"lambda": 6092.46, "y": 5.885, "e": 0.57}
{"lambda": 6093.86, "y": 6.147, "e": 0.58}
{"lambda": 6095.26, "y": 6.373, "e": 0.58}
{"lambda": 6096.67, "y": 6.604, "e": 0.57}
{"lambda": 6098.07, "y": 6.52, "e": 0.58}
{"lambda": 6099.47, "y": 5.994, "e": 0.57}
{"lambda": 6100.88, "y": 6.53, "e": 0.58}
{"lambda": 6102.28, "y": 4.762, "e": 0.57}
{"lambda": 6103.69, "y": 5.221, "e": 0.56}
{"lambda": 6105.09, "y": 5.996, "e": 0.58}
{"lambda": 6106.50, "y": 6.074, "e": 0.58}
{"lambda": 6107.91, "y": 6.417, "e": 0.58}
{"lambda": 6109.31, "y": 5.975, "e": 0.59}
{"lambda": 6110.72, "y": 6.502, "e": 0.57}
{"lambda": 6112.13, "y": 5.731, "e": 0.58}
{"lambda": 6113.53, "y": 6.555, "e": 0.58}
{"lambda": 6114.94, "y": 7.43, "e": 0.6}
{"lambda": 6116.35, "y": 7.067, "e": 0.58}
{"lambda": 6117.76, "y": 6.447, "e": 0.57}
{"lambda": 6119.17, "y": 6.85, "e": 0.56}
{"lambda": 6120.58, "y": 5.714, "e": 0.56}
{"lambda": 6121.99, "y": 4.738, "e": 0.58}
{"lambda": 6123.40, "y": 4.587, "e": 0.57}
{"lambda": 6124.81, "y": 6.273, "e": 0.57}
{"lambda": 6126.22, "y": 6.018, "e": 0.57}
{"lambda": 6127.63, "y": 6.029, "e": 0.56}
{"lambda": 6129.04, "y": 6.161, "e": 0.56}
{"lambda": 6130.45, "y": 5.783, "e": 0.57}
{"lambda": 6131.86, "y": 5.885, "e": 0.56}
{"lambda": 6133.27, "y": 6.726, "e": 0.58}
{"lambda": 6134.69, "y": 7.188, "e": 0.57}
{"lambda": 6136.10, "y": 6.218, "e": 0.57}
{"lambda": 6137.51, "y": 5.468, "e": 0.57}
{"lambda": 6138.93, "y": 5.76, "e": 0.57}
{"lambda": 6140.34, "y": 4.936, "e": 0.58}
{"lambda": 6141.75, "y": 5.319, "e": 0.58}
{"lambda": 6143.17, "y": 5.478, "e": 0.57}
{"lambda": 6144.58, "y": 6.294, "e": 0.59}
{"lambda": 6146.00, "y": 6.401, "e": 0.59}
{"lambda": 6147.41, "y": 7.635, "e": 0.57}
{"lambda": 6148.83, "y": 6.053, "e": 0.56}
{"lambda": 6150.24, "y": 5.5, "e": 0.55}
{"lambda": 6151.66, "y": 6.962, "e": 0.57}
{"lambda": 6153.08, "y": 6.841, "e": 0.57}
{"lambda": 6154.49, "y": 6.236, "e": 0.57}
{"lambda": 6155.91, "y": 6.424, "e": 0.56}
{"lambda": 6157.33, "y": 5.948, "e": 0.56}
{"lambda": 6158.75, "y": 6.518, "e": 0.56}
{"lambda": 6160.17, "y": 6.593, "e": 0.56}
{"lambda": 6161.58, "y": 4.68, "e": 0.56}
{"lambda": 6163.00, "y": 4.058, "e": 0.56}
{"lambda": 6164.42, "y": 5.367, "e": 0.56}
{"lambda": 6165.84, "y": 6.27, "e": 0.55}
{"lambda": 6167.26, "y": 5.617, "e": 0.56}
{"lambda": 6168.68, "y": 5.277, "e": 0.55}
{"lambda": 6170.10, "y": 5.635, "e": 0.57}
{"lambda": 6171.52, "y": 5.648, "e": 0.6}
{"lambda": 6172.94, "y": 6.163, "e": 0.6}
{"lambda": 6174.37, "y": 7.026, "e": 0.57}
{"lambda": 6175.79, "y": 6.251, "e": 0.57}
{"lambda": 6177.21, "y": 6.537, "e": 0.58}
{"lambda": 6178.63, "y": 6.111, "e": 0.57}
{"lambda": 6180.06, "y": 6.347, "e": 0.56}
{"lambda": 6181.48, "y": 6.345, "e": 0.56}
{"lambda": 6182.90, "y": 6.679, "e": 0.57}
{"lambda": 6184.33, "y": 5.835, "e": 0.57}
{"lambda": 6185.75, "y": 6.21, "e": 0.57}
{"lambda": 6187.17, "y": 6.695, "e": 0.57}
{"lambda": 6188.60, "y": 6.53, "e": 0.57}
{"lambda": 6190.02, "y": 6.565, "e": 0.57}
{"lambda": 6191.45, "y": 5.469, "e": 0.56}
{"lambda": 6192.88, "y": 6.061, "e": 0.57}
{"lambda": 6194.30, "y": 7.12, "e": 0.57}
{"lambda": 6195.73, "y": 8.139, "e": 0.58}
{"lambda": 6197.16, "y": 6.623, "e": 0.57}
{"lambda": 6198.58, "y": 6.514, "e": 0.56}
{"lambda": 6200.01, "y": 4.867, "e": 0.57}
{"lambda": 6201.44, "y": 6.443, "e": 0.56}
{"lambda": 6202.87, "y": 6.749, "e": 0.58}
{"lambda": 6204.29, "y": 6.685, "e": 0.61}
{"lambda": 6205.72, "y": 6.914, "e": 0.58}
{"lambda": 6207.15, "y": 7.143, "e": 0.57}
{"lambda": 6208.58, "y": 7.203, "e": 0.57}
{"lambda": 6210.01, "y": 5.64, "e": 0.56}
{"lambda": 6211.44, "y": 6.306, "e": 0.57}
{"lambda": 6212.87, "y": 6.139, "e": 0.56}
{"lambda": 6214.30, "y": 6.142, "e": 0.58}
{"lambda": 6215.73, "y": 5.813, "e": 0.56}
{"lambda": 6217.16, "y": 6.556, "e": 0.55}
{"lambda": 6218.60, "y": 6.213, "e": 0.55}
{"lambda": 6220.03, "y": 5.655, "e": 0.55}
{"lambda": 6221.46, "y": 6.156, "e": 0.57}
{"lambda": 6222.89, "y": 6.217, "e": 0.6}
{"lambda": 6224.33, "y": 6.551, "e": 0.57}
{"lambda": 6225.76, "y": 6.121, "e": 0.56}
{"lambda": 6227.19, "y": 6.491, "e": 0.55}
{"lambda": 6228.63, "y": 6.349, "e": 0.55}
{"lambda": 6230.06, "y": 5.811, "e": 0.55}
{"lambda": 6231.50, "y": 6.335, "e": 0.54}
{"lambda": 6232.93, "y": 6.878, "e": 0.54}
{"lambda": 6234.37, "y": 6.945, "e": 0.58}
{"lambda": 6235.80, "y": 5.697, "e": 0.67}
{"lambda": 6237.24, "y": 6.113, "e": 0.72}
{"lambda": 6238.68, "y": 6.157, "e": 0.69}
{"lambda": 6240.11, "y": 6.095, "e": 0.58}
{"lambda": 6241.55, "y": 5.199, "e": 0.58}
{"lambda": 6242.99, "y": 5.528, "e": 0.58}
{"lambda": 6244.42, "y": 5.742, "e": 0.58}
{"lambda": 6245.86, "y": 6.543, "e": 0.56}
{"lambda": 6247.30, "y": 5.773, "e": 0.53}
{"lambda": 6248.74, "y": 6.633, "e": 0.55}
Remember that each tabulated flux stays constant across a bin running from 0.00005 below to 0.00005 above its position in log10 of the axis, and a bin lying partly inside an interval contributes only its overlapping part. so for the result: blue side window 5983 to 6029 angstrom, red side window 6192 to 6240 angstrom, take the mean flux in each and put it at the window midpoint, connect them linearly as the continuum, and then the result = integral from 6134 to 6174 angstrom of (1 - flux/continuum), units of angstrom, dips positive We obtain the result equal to 2.35 angstrom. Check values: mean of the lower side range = 6.2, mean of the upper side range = 6.38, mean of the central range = 5.95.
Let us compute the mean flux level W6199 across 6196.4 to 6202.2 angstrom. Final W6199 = 6.13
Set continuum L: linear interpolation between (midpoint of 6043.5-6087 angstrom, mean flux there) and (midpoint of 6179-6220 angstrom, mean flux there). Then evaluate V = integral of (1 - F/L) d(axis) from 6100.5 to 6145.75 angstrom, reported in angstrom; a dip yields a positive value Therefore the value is 3.9 angstrom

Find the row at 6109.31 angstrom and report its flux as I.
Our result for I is 5.975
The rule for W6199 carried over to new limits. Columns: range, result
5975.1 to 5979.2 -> 6.1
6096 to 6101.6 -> 6.41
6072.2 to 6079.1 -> 6.87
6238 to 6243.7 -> 5.74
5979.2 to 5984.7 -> 6.7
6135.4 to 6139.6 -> 5.81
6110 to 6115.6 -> 6.55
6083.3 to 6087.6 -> 6.94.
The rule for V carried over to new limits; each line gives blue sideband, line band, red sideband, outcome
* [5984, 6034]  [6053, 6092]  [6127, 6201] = -2.8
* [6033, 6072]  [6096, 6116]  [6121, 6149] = 0.0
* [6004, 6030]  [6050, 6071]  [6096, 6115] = -1.6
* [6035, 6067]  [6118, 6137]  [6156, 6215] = 1.1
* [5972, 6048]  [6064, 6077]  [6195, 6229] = -0.8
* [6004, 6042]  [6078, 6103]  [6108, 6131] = -0.4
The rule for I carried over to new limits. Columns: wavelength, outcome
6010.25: 6.409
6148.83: 6.053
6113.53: 6.555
